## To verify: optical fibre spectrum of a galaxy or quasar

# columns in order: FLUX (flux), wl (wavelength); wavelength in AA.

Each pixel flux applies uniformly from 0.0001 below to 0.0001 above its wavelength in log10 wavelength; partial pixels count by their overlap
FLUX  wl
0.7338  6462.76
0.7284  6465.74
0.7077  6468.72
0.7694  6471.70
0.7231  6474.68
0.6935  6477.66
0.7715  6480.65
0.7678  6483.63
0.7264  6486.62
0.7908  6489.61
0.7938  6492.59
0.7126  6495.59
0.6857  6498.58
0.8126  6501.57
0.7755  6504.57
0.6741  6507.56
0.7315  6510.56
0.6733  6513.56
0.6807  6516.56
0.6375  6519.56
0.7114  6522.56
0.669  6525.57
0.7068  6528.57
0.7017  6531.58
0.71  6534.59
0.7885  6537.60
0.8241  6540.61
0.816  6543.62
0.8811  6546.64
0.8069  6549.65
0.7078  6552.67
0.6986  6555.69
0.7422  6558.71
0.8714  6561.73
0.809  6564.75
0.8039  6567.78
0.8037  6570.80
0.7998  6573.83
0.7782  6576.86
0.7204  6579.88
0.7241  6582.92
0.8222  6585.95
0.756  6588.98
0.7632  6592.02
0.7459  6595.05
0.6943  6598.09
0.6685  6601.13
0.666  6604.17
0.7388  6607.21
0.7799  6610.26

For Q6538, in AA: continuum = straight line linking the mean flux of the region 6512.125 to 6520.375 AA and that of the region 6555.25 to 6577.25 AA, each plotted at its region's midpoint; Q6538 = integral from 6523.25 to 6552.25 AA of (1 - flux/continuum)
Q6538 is -1.7 AA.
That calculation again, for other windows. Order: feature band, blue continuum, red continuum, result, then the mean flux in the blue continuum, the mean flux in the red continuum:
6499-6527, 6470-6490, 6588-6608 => 1.2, 0.746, 0.717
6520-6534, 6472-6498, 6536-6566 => 1.5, 0.746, 0.794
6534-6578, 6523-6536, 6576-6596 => -3.9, 0.698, 0.759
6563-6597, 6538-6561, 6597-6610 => -1.7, 0.786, 0.7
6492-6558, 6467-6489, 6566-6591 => 1.8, 0.739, 0.776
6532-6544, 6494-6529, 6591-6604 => -1.1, 0.706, 0.711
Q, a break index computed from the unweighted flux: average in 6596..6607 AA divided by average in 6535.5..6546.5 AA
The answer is 0.8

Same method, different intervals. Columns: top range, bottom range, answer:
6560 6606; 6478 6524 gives 1.04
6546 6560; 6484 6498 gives 1.01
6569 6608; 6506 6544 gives 1.04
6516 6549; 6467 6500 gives 1.00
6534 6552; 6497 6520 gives 1.13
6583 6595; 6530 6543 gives 1.01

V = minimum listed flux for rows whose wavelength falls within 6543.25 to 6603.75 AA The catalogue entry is 0.6685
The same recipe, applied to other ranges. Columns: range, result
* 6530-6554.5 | 0.7017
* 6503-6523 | 0.6375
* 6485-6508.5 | 0.6741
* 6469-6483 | 0.6935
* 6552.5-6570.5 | 0.6986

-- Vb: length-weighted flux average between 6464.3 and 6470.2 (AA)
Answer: 0.718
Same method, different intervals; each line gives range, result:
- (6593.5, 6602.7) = 0.703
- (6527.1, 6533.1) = 0.704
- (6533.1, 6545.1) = 0.785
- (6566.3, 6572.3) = 0.805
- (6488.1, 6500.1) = 0.746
